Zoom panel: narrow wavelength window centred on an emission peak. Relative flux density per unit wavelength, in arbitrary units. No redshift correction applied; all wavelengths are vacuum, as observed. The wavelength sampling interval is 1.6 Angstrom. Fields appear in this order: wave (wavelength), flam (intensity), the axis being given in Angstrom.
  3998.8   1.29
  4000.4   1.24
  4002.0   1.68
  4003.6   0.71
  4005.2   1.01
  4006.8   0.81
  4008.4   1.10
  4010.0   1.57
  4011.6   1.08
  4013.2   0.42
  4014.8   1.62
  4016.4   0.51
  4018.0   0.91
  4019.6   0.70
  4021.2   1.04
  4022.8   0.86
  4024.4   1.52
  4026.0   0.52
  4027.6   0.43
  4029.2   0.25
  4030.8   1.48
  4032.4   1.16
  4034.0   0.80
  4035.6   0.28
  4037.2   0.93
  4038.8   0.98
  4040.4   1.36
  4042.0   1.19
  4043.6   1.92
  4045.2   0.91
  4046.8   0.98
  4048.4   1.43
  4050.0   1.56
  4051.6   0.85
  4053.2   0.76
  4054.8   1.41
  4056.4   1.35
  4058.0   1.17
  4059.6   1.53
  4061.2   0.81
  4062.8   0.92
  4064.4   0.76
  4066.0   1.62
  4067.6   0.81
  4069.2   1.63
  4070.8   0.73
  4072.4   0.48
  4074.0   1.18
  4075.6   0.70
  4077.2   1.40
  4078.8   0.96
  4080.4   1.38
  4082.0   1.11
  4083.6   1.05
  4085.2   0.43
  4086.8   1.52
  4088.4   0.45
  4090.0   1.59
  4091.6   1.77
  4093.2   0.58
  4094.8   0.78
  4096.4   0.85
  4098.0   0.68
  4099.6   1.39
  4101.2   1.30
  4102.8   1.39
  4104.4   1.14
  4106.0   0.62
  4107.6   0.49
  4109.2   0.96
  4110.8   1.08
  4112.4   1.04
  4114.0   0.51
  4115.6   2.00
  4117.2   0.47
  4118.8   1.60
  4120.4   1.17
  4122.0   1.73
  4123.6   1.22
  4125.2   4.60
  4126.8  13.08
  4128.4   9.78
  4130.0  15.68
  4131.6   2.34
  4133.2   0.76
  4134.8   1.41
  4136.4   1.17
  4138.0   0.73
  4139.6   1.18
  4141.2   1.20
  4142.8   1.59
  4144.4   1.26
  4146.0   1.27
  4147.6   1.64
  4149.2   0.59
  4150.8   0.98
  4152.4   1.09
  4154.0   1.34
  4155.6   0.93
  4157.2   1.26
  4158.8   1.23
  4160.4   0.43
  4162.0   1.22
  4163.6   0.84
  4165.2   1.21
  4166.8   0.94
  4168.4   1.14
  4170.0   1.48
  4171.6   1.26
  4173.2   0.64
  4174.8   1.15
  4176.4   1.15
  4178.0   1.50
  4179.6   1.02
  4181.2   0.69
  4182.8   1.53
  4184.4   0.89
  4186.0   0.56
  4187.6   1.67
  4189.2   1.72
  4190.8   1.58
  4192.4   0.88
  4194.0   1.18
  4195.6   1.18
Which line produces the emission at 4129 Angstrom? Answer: [O II]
